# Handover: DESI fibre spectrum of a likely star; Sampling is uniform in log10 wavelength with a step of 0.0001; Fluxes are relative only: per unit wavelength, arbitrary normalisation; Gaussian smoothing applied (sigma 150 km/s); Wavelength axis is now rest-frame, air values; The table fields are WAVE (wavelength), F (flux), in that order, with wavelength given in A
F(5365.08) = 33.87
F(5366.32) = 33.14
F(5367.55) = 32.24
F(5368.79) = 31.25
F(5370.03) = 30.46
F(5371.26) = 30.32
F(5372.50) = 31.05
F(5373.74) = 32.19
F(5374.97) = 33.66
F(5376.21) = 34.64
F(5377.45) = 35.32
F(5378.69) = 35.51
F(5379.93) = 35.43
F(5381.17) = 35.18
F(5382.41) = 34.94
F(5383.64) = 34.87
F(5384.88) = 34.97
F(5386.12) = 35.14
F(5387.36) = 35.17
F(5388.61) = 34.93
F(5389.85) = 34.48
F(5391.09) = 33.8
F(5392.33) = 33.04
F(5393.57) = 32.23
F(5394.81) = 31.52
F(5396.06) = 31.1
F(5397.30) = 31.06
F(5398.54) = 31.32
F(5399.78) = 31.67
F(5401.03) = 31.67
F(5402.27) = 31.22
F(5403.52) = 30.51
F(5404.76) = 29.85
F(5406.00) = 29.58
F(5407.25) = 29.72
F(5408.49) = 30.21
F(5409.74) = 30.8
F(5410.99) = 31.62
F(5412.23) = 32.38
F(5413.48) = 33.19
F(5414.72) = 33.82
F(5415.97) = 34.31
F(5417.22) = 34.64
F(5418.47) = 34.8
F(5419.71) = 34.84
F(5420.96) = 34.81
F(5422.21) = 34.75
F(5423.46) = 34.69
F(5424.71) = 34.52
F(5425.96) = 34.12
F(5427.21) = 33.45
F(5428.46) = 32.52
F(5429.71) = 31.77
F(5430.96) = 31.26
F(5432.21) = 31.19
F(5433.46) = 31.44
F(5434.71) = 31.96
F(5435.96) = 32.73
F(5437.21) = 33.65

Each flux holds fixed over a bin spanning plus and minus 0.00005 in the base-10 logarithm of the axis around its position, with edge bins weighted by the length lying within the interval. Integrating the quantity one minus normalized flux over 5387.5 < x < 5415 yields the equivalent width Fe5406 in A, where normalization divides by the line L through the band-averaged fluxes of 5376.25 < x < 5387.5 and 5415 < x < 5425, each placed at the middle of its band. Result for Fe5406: 2.4 A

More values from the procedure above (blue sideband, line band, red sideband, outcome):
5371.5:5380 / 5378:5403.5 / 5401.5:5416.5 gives -0.6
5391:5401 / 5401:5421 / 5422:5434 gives 0.1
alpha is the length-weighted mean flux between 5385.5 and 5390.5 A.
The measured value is 34.9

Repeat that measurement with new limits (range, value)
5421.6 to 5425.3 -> 34.6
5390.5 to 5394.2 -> 33.1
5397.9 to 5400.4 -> 31.6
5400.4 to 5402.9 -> 31.3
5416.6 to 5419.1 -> 34.8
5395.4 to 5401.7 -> 31.4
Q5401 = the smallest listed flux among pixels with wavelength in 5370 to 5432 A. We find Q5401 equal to 29.58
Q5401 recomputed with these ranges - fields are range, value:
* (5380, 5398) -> 31.06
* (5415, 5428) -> 33.45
